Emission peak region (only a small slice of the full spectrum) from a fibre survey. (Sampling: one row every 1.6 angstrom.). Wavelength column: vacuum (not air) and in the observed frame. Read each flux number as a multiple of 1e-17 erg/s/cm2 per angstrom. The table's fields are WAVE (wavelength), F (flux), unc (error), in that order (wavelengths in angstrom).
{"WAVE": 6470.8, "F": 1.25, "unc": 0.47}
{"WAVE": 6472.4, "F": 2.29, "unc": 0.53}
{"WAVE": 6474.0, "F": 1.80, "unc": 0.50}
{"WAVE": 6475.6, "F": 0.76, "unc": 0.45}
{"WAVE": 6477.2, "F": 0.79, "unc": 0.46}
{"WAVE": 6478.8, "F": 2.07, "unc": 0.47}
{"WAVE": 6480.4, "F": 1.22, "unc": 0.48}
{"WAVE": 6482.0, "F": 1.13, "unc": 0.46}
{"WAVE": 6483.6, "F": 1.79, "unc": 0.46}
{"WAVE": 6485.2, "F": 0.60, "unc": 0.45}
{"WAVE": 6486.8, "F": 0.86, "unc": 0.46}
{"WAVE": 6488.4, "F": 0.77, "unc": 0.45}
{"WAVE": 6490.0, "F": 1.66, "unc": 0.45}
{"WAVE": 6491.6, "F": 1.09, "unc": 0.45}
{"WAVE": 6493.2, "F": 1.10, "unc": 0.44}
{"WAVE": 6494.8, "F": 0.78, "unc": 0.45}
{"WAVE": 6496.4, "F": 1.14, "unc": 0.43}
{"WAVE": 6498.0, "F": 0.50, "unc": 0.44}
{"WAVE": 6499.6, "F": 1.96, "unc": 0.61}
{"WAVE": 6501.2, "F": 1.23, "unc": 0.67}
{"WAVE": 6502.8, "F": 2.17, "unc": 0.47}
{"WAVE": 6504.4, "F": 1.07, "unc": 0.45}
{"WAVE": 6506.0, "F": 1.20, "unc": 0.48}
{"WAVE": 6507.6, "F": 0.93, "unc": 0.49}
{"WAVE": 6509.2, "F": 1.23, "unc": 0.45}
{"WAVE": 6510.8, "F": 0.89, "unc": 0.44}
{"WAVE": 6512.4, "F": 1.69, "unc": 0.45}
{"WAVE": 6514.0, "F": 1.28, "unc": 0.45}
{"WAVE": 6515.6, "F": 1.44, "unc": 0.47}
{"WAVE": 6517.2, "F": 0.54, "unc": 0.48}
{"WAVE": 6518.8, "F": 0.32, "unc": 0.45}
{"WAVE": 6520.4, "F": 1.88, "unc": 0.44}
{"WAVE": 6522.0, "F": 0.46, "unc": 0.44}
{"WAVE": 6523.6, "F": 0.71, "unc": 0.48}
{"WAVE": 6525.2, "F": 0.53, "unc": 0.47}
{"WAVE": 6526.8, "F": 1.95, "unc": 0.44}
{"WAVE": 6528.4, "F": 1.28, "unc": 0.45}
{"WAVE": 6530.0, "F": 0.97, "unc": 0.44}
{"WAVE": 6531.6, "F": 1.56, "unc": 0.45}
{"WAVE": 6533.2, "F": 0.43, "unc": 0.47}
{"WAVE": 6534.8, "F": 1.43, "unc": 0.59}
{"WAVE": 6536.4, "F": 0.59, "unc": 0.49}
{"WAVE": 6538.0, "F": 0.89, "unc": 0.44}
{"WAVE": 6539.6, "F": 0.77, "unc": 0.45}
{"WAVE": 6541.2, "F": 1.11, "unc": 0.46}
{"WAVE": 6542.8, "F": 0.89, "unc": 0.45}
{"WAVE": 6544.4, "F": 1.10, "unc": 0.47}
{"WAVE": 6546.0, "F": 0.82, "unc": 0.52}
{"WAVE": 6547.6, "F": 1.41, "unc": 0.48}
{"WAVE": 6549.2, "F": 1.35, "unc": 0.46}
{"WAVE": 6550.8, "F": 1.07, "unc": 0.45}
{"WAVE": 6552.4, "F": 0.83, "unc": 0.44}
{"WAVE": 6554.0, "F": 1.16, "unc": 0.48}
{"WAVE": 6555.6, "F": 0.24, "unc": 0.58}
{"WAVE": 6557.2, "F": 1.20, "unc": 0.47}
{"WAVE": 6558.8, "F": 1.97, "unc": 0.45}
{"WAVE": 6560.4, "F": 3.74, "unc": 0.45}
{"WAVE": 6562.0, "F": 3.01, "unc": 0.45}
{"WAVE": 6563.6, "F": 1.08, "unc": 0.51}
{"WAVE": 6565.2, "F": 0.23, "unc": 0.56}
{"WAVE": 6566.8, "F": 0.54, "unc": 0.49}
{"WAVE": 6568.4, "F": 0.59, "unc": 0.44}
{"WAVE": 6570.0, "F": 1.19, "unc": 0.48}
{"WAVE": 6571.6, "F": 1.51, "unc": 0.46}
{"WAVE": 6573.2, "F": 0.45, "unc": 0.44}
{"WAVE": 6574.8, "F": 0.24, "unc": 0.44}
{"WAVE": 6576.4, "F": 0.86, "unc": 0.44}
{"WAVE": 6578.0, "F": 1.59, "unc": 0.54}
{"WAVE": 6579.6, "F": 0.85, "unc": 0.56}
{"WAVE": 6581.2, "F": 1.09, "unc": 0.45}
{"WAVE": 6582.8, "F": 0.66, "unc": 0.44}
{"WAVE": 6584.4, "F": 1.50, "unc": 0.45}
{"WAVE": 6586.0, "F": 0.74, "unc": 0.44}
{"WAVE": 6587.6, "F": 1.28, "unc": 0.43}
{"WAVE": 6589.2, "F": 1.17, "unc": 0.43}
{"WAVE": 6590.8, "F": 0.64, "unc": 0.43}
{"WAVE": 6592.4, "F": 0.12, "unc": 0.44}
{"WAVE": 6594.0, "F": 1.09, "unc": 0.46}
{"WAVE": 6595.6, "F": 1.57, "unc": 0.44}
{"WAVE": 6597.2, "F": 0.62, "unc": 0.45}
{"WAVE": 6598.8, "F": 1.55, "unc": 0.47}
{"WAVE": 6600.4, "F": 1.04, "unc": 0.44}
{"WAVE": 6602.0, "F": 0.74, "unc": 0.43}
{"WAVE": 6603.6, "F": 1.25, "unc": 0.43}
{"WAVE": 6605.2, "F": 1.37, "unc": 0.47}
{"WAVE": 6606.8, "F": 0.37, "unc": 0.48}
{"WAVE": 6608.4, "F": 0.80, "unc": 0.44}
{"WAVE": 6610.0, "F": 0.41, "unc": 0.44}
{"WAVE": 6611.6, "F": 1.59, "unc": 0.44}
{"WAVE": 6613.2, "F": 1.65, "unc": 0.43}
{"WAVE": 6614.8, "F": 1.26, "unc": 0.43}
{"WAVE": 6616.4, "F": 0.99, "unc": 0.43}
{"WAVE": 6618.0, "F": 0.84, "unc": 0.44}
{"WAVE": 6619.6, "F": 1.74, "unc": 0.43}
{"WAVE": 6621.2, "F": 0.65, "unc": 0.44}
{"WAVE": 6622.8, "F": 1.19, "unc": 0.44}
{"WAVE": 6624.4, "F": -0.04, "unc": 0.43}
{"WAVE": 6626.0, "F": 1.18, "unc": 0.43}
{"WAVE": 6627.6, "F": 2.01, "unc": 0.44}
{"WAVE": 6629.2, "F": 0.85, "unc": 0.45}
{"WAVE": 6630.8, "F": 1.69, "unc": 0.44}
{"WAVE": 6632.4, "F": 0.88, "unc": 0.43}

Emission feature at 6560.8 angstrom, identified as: H-beta 4861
